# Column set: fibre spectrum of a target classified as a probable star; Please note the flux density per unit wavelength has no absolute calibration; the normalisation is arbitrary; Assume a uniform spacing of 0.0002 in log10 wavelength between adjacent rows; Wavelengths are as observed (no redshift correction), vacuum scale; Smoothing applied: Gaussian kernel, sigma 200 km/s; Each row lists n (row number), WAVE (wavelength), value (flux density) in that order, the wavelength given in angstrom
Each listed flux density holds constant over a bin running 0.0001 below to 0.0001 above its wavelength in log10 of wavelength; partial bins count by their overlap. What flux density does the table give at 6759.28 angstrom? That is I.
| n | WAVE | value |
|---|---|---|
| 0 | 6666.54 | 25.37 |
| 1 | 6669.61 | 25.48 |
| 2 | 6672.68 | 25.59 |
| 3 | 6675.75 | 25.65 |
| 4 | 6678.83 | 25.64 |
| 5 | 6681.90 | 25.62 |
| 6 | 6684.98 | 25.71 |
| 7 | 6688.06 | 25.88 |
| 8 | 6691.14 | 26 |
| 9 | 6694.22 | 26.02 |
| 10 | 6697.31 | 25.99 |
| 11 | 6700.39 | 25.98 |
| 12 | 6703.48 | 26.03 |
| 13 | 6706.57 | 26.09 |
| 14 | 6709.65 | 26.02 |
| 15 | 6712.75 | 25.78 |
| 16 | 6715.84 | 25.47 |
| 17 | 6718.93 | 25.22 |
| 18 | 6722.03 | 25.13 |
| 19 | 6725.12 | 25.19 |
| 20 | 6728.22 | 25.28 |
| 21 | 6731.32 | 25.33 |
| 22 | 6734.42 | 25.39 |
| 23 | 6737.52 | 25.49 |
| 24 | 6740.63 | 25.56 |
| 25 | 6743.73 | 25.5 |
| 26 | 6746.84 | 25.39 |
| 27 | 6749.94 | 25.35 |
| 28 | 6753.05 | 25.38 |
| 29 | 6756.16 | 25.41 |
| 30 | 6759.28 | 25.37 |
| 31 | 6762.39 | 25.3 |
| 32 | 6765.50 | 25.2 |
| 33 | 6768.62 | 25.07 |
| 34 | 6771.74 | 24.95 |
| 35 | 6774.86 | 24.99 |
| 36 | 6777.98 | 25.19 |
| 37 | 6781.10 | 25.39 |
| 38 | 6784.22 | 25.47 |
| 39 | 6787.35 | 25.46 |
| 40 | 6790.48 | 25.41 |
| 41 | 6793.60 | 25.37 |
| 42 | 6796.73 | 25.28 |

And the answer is 25.37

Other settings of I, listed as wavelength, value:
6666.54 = 25.37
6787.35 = 25.46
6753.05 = 25.38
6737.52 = 25.49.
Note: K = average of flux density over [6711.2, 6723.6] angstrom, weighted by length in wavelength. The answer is 25.4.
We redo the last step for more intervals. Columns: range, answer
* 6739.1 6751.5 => 25.5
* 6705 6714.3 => 26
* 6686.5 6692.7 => 25.9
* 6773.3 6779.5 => 25.1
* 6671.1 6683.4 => 25.6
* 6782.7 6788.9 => 25.4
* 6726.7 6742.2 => 25.4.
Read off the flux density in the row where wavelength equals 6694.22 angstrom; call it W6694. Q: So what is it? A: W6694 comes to 26.02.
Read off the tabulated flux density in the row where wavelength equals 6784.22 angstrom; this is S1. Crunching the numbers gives 25.47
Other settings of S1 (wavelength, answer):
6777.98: 25.19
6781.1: 25.39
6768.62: 25.07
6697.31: 25.99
